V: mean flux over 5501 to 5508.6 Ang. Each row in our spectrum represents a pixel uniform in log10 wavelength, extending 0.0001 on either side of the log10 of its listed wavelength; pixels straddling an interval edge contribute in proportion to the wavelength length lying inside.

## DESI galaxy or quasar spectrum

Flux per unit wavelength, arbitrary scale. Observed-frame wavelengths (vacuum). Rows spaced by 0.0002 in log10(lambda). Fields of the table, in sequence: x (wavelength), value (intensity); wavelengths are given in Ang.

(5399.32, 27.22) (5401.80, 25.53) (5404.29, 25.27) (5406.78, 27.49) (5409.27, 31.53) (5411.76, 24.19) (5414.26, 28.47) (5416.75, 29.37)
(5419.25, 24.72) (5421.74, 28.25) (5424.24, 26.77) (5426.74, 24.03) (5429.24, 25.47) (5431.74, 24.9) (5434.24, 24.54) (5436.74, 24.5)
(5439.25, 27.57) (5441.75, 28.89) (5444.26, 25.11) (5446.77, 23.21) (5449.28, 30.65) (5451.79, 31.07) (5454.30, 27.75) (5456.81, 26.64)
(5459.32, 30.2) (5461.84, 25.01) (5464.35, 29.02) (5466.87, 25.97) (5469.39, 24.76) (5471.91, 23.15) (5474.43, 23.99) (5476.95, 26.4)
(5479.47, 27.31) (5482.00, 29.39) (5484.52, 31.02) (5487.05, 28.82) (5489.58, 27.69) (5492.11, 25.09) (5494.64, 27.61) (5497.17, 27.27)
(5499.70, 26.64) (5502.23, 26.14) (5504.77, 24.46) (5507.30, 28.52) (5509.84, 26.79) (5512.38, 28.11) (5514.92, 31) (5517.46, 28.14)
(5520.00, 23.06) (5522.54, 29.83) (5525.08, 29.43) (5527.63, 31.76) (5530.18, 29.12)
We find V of 26.4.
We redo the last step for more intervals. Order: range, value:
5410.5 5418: 27.3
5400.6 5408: 26.1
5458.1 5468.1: 27.5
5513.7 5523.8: 28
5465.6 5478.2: 24.8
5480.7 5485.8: 30.2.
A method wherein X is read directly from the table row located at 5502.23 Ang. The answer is 26.14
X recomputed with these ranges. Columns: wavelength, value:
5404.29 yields 25.27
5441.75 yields 28.89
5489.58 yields 27.69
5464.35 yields 29.02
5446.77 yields 23.21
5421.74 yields 28.25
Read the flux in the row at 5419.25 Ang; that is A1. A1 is 24.72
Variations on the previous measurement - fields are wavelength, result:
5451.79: 31.07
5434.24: 24.54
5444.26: 25.11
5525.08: 29.43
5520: 23.06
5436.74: 24.5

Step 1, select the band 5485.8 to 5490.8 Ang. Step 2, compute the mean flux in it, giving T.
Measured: 28.2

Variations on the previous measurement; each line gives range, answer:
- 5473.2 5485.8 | 27.6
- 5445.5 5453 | 28.3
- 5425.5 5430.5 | 24.8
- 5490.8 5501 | 26.7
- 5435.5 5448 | 25.8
